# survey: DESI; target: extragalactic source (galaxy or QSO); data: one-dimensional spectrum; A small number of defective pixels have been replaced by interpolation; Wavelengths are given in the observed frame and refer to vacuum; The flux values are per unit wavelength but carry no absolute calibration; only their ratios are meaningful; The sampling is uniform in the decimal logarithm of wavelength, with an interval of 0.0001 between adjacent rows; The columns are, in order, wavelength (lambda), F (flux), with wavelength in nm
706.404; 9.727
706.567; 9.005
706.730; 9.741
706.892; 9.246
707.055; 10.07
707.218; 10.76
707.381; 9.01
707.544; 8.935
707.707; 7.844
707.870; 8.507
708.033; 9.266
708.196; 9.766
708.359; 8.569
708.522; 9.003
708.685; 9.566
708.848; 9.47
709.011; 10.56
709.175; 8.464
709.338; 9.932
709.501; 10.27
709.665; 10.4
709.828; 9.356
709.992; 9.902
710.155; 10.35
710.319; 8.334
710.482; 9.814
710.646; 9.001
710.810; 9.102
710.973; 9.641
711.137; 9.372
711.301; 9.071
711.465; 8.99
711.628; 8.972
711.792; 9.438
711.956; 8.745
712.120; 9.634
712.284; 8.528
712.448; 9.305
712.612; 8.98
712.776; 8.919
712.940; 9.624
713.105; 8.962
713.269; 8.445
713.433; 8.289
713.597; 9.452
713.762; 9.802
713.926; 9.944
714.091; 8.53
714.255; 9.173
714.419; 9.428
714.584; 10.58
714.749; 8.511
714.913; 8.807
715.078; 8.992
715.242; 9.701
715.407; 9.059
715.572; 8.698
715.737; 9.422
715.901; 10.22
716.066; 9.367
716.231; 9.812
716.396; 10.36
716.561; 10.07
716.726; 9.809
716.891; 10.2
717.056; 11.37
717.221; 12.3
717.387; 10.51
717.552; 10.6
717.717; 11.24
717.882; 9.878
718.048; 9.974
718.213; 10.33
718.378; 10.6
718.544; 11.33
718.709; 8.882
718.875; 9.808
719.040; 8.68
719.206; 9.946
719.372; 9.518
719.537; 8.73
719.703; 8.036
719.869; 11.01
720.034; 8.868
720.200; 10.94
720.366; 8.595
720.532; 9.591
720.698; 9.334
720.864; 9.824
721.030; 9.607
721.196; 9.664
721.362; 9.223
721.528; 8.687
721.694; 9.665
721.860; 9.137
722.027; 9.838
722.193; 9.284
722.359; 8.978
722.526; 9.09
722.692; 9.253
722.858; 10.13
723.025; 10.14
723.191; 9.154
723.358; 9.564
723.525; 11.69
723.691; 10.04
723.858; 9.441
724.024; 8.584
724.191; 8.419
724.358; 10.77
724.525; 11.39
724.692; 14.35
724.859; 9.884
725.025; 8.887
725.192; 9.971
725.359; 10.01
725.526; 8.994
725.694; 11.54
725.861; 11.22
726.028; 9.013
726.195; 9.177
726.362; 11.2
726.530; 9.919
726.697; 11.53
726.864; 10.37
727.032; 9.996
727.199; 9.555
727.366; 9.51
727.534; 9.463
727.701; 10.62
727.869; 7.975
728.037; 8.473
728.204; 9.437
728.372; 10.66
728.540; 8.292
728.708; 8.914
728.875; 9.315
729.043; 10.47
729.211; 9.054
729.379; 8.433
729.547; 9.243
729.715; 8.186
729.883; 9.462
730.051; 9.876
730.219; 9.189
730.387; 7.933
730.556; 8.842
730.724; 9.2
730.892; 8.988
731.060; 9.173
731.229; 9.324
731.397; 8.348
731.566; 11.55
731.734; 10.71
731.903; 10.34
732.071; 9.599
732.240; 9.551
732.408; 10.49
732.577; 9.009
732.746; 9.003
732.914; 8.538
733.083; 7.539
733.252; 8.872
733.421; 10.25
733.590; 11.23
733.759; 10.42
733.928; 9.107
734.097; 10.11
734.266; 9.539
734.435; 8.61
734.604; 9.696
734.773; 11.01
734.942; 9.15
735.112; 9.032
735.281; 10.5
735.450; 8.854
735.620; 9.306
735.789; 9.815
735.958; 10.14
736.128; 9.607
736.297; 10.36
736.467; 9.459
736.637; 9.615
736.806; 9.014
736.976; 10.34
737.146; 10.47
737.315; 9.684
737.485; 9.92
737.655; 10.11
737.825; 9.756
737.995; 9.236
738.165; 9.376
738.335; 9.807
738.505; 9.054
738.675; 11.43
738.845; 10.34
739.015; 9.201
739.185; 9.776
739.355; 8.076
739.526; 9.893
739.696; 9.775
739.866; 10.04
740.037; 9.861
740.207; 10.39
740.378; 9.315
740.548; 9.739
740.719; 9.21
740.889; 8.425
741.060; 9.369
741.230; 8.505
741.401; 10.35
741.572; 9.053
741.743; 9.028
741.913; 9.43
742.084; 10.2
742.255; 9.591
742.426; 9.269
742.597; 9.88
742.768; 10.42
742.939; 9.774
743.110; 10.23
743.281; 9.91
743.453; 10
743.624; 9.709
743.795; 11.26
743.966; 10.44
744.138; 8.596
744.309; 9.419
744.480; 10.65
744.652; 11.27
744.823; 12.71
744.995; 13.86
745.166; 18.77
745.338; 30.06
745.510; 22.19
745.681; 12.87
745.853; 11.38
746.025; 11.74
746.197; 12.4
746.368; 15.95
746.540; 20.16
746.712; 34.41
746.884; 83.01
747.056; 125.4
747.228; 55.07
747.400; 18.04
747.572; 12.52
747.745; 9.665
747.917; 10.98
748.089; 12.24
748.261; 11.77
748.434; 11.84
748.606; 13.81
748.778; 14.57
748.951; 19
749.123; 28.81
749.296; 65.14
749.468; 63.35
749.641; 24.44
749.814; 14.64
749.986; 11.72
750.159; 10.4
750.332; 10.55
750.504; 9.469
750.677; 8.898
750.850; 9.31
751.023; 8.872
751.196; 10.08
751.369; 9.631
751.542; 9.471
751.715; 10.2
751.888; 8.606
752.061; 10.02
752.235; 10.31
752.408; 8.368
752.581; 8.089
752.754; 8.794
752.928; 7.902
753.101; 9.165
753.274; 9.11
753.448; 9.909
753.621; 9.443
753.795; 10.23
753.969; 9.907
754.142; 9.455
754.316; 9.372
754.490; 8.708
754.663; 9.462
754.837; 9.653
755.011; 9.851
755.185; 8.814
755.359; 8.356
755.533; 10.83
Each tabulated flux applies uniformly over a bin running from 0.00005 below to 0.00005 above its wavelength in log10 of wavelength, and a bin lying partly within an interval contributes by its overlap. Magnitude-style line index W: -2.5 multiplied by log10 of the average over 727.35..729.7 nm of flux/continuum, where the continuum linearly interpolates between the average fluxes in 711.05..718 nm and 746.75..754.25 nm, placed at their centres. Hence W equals 0.40 mag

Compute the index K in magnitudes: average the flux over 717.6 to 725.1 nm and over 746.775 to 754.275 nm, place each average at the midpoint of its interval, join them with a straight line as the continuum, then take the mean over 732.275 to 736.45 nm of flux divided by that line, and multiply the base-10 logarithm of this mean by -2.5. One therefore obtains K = 0.41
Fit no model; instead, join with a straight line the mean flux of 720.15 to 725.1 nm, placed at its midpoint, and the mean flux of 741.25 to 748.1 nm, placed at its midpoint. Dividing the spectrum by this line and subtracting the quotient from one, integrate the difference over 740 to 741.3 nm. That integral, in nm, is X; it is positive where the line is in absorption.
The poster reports 0.58 nm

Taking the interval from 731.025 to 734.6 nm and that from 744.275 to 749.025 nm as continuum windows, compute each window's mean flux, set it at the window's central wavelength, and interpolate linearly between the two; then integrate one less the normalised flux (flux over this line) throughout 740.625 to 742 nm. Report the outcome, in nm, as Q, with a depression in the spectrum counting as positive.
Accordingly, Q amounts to 0.673 nm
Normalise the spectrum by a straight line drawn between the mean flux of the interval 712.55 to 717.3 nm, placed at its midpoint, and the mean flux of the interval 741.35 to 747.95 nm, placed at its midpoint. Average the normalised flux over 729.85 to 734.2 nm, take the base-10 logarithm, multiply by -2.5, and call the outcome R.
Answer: 0.49 mag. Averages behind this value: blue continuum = 9.55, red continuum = 18.8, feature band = 9.49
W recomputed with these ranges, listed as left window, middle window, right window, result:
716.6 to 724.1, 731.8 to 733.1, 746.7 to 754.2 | 0.41 mag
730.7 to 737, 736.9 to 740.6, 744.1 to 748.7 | 0.45 mag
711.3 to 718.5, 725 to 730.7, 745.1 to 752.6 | 0.42 mag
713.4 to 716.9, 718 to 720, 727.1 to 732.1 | -0.03 mag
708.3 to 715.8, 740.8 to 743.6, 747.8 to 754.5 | 0.33 mag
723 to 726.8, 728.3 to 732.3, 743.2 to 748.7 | 0.35 mag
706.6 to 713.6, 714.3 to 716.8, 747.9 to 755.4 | 0.04 mag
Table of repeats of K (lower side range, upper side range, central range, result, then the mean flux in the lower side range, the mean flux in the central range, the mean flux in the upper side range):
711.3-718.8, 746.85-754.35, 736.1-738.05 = 0.480 mag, 9.64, 9.81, 18.7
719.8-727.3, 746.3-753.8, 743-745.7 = 0.337 mag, 9.9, 13.2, 20.2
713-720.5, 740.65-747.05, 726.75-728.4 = 0.255 mag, 9.71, 9.61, 15.8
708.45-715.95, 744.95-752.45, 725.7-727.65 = 0.361 mag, 9.32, 10.2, 21.6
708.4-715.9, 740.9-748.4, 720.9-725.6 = 0.241 mag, 9.31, 9.78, 17.8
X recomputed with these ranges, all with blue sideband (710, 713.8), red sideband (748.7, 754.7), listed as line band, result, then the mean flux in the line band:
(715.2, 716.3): 0.02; 9.45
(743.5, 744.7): 0.28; 10.2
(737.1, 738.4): 0.28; 9.78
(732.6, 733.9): 0.27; 9.37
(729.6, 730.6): 0.22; 8.92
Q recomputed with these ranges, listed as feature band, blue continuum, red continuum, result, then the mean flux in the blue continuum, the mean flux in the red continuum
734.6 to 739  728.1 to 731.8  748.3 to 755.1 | 0.37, 9.29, 13.8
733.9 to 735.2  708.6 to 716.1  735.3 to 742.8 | 0.01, 9.33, 9.65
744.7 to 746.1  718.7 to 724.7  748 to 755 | -0.39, 9.62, 13.8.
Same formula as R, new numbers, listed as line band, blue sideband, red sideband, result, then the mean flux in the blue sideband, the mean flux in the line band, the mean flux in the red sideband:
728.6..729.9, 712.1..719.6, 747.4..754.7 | 0.230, 9.66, 9.1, 13.8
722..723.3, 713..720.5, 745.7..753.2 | 0.223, 9.71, 9.47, 20.4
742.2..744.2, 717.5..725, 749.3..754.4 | 0.207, 9.81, 9.94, 12.9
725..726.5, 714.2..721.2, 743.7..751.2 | 0.284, 9.8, 10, 21.7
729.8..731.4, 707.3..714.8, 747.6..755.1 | 0.244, 9.26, 9.07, 13.6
